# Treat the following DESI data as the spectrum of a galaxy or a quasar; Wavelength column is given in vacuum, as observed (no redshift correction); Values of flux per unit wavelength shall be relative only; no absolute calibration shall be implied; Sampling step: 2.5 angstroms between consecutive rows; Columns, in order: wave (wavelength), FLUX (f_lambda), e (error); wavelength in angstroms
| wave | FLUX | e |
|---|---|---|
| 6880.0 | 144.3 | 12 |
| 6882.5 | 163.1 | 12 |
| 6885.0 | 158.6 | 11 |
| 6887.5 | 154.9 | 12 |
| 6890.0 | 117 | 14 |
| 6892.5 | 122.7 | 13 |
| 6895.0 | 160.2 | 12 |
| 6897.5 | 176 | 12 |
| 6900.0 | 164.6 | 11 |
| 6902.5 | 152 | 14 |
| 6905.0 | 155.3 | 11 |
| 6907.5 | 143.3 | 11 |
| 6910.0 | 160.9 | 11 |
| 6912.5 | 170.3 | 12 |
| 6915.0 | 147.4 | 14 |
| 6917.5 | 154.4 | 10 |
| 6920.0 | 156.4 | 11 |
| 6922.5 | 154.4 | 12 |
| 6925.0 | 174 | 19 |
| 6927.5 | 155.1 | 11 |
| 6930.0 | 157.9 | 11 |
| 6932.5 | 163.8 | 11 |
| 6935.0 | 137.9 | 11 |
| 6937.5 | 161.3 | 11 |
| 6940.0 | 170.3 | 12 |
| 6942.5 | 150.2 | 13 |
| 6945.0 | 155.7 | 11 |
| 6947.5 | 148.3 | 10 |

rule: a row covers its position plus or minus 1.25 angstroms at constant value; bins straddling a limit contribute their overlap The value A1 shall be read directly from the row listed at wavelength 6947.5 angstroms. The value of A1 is 148.3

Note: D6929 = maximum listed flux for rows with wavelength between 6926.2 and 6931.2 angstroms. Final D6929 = 157.9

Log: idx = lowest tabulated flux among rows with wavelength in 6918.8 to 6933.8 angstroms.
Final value 154.4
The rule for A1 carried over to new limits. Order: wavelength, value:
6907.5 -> 143.3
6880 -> 144.3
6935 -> 137.9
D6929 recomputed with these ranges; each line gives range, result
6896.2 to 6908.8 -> 176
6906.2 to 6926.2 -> 174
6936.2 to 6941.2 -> 170.3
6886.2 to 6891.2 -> 154.9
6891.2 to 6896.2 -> 160.2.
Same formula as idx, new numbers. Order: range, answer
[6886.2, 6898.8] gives 117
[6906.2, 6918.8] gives 143.3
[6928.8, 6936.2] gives 137.9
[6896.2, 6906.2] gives 152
